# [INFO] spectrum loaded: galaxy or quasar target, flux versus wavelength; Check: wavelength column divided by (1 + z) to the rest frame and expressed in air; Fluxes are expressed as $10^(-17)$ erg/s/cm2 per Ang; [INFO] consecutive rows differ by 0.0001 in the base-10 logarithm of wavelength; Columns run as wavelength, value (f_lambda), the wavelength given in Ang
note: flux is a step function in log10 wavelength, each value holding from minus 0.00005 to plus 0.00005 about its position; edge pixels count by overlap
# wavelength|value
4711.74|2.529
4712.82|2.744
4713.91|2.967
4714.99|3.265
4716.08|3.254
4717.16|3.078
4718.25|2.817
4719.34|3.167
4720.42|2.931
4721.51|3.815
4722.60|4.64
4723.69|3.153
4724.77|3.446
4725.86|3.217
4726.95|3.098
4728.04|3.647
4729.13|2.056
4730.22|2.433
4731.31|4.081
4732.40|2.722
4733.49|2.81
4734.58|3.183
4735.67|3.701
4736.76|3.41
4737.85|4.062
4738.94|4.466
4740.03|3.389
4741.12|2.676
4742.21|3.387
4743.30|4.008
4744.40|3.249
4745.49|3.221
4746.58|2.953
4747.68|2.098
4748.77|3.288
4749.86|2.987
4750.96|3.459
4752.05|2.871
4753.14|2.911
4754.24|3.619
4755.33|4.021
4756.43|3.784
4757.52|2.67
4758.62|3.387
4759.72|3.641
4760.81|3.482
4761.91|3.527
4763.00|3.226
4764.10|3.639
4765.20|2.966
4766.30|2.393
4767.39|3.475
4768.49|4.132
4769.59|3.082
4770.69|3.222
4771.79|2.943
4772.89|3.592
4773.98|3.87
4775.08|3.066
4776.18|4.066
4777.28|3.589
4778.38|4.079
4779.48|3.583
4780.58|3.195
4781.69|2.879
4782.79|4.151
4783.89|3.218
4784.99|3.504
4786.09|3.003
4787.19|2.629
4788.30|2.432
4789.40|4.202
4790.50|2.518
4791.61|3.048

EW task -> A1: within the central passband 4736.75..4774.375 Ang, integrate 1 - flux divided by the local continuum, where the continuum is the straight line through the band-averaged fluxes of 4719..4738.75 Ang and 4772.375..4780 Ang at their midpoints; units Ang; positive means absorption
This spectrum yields 2.0 Ang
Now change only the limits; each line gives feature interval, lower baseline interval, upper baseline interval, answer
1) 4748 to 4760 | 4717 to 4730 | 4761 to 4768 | -0.3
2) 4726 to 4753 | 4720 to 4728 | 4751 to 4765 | 1.8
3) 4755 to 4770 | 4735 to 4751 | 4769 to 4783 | 0.2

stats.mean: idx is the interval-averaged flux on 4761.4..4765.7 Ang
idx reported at 3.34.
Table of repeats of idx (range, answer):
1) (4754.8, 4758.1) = 3.48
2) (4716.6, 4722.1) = 3.17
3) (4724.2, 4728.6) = 3.35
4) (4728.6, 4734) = 2.82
